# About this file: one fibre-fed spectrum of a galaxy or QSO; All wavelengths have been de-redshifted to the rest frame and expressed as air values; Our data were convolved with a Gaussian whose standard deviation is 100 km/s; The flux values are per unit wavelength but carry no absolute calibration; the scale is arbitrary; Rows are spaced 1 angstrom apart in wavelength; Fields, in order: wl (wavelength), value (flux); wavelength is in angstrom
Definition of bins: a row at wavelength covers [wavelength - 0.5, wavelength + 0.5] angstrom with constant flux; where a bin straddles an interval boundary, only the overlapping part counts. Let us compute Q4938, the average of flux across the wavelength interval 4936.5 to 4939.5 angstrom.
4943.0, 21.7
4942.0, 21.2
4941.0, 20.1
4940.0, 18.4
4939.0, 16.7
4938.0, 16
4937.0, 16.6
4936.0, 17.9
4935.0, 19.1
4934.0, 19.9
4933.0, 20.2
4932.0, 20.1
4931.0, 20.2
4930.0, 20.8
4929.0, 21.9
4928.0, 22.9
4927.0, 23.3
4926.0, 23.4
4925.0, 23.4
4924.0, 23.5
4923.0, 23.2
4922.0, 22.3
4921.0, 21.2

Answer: 16.4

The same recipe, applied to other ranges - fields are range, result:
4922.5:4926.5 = 23.4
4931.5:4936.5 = 19.4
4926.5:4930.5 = 22.2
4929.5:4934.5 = 20.2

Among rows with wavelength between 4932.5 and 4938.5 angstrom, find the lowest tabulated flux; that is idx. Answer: 16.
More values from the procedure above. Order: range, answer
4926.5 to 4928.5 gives 22.9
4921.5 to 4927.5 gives 22.3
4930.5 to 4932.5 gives 20.1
